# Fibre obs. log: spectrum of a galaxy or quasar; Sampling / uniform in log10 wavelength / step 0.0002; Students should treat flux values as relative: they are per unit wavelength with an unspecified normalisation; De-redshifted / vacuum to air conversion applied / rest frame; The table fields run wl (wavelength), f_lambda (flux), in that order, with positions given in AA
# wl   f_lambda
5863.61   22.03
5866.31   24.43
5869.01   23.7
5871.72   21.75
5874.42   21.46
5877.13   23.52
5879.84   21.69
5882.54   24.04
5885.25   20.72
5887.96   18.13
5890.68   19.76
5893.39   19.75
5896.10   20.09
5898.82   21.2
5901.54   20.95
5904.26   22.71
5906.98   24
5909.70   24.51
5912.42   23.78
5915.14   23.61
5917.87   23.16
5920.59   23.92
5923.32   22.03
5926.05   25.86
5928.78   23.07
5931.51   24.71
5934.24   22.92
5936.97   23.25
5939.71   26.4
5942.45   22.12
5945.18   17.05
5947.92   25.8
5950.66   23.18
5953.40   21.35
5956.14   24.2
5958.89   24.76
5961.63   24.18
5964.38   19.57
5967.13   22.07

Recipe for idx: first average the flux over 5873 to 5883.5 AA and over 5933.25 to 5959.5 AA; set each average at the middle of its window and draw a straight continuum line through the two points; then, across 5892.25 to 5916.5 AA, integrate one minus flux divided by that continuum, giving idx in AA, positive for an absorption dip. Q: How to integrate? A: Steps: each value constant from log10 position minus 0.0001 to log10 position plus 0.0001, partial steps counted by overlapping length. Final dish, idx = 0.5 AA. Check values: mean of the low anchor 22.6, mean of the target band 22.3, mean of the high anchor 23.1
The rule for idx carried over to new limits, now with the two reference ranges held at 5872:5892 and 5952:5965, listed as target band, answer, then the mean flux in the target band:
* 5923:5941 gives -1.37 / 24.1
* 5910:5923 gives -0.86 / 23.6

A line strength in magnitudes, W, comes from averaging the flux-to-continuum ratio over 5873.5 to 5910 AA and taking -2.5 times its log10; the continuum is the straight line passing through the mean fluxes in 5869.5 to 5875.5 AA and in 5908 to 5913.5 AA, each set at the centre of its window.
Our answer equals 0.074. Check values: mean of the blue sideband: 21.9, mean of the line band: 21.5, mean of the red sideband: 24.2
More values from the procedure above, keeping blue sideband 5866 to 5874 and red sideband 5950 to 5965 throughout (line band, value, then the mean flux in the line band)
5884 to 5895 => 0.17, 19.6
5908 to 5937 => -0.04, 23.7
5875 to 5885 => 0.01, 22.7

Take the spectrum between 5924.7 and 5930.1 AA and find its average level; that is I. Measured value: 24.5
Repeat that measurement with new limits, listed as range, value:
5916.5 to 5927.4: 23.7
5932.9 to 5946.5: 22.4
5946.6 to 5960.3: 23.9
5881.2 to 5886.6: 22.4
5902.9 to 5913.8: 23.8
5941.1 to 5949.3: 21.7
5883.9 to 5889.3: 19.4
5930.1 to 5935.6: 23.8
